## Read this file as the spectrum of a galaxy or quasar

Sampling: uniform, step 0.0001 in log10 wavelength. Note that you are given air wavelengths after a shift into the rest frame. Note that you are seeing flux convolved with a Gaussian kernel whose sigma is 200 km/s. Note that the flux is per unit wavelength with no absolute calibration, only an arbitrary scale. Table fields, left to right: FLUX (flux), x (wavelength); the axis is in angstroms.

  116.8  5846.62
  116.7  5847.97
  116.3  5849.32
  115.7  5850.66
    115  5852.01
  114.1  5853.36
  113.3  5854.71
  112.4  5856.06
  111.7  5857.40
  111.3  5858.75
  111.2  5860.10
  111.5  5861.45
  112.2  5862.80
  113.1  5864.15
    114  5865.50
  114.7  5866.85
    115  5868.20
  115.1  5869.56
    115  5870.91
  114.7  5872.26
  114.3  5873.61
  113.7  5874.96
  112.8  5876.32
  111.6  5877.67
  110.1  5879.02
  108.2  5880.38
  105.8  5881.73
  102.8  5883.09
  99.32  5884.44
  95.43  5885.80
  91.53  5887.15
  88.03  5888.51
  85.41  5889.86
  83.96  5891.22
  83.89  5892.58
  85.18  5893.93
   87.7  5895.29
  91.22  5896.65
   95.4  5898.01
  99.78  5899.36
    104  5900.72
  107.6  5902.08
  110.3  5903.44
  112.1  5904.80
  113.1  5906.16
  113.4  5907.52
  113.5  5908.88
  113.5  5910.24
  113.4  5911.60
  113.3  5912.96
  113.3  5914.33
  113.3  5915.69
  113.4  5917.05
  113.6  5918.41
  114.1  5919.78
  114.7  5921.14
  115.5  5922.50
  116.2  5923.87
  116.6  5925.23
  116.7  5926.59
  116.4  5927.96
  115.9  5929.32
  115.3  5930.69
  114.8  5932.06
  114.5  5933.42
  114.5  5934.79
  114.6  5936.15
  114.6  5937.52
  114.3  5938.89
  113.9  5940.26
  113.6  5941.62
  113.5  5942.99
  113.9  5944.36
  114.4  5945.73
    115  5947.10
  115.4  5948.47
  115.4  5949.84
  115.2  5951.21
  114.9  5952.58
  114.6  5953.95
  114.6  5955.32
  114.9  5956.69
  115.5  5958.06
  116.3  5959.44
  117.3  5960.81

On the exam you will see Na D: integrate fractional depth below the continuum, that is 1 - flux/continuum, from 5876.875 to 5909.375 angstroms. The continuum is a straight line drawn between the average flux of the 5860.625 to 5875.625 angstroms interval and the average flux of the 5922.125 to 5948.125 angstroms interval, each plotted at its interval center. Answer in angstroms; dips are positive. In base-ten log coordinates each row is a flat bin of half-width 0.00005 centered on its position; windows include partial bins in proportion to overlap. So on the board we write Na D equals 4.08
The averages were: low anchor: 114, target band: 100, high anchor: 115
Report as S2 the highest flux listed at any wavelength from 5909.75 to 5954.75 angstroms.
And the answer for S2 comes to 116.7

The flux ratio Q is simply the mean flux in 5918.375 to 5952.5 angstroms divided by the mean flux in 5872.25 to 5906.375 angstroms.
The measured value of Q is 1.14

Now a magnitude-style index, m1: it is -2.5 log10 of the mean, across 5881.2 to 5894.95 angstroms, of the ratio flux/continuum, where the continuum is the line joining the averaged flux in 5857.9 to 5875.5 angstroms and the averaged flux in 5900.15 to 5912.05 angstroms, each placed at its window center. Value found 0.218 mag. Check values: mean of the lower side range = 114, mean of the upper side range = 111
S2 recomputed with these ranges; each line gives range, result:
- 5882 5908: 113.4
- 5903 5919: 113.6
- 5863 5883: 115.1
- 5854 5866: 114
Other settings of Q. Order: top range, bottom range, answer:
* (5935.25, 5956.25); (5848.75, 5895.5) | 1.07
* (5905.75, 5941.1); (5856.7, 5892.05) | 1.07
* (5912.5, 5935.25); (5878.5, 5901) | 1.21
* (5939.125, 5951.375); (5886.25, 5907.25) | 1.19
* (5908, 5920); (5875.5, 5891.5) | 1.13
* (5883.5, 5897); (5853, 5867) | 0.79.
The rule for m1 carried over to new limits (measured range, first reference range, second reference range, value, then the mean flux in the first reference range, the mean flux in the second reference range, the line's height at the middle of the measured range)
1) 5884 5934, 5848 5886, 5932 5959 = 0.07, 112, 115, 113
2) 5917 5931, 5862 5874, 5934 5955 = -0.01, 114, 115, 114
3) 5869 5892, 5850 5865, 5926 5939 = 0.10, 113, 115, 114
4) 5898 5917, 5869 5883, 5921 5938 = 0.03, 112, 115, 114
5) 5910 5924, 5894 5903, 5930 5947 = -0.09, 97.1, 114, 105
